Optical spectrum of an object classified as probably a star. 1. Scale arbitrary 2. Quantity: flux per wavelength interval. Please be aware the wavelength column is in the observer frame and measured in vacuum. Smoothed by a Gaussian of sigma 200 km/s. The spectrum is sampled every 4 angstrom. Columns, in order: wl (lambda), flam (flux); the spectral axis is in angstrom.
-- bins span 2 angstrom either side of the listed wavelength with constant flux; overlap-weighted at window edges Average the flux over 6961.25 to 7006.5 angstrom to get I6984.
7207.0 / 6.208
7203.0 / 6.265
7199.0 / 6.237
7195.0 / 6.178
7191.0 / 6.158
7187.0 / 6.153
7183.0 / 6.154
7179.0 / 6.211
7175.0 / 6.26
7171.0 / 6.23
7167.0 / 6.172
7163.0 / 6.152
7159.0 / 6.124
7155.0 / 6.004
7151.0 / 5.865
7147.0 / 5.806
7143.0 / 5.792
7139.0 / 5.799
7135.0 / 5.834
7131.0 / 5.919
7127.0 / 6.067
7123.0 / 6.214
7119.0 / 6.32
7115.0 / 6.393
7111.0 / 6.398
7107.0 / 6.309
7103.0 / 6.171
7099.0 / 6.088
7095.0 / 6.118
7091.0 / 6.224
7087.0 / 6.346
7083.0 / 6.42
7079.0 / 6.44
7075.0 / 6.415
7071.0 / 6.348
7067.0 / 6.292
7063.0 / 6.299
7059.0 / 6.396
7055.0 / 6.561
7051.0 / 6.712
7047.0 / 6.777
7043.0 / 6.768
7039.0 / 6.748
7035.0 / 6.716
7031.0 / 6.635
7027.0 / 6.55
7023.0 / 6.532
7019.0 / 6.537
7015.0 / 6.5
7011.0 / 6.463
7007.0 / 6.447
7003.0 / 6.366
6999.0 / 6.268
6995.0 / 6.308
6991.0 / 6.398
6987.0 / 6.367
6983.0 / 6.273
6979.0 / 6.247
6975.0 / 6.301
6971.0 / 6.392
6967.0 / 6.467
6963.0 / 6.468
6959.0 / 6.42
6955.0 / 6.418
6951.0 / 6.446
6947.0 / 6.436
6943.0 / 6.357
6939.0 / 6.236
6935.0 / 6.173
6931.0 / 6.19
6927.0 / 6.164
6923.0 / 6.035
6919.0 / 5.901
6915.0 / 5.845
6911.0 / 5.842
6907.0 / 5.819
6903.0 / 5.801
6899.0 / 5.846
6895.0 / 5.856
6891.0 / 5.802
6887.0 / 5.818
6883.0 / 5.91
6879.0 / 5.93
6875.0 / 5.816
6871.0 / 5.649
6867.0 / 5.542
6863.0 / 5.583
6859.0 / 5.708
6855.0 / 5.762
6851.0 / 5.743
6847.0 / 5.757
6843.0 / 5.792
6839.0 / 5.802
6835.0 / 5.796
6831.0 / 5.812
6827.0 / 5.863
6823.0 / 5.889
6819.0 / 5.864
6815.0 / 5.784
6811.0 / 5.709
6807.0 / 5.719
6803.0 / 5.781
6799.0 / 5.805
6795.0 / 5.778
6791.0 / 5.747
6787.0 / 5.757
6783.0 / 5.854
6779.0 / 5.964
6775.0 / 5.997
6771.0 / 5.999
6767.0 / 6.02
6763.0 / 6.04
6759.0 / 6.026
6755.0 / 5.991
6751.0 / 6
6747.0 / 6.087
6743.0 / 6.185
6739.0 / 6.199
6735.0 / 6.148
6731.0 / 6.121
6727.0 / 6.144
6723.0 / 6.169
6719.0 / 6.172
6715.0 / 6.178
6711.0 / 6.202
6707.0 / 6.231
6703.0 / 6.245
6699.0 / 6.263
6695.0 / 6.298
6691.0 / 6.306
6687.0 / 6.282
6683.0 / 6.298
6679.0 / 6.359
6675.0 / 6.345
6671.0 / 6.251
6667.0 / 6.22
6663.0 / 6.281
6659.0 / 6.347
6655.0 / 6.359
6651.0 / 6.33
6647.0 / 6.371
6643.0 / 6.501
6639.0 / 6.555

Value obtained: 6.35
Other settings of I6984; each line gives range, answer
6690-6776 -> 6.14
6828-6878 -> 5.74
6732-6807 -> 5.96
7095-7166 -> 6.08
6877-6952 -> 6.02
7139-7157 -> 5.86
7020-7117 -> 6.44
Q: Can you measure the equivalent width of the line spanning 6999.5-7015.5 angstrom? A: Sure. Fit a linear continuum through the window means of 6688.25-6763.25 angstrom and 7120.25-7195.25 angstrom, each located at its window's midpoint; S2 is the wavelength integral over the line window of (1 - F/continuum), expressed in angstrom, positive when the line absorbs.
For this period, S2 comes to -0.9 angstrom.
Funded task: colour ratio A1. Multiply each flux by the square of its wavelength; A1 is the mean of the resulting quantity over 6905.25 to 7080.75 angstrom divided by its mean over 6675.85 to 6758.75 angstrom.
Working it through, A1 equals 1.12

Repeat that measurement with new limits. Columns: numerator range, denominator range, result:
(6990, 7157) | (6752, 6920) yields 1.16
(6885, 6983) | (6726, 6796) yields 1.08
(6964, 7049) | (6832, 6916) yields 1.16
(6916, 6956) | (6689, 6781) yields 1.08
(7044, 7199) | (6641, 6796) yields 1.13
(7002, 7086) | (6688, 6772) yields 1.16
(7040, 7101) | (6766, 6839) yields 1.19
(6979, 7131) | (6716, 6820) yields 1.17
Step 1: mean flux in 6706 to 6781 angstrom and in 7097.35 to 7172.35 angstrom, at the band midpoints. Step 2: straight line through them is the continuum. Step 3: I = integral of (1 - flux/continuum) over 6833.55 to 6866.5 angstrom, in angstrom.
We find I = 2.0 angstrom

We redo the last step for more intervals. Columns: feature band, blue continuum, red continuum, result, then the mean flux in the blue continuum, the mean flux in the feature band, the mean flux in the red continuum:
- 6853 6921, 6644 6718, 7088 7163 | 4.4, 6.29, 5.79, 6.09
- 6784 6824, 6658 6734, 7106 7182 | 2.8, 6.25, 5.78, 6.1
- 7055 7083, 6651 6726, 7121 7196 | -1.3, 6.27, 6.38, 6.06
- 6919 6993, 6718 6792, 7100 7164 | -3.1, 6.03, 6.31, 6.07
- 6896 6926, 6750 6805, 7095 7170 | 0.5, 5.91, 5.88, 6.08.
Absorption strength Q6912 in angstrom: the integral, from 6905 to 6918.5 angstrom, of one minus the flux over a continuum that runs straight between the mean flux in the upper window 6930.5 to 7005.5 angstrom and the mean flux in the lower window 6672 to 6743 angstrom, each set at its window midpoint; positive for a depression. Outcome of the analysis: 1.0 angstrom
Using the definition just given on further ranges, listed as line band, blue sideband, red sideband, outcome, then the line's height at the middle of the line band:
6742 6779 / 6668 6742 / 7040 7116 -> 1.3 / 6.26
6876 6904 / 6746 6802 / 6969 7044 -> 1.5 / 6.19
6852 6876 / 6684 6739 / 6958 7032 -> 2.5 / 6.32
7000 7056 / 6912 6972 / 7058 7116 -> -2.7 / 6.29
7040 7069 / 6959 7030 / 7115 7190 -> -1.2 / 6.28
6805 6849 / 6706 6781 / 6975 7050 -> 3.0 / 6.22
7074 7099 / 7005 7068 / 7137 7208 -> 0.3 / 6.39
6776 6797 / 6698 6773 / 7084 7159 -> 1.0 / 6.12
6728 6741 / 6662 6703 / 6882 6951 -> 0.2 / 6.23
